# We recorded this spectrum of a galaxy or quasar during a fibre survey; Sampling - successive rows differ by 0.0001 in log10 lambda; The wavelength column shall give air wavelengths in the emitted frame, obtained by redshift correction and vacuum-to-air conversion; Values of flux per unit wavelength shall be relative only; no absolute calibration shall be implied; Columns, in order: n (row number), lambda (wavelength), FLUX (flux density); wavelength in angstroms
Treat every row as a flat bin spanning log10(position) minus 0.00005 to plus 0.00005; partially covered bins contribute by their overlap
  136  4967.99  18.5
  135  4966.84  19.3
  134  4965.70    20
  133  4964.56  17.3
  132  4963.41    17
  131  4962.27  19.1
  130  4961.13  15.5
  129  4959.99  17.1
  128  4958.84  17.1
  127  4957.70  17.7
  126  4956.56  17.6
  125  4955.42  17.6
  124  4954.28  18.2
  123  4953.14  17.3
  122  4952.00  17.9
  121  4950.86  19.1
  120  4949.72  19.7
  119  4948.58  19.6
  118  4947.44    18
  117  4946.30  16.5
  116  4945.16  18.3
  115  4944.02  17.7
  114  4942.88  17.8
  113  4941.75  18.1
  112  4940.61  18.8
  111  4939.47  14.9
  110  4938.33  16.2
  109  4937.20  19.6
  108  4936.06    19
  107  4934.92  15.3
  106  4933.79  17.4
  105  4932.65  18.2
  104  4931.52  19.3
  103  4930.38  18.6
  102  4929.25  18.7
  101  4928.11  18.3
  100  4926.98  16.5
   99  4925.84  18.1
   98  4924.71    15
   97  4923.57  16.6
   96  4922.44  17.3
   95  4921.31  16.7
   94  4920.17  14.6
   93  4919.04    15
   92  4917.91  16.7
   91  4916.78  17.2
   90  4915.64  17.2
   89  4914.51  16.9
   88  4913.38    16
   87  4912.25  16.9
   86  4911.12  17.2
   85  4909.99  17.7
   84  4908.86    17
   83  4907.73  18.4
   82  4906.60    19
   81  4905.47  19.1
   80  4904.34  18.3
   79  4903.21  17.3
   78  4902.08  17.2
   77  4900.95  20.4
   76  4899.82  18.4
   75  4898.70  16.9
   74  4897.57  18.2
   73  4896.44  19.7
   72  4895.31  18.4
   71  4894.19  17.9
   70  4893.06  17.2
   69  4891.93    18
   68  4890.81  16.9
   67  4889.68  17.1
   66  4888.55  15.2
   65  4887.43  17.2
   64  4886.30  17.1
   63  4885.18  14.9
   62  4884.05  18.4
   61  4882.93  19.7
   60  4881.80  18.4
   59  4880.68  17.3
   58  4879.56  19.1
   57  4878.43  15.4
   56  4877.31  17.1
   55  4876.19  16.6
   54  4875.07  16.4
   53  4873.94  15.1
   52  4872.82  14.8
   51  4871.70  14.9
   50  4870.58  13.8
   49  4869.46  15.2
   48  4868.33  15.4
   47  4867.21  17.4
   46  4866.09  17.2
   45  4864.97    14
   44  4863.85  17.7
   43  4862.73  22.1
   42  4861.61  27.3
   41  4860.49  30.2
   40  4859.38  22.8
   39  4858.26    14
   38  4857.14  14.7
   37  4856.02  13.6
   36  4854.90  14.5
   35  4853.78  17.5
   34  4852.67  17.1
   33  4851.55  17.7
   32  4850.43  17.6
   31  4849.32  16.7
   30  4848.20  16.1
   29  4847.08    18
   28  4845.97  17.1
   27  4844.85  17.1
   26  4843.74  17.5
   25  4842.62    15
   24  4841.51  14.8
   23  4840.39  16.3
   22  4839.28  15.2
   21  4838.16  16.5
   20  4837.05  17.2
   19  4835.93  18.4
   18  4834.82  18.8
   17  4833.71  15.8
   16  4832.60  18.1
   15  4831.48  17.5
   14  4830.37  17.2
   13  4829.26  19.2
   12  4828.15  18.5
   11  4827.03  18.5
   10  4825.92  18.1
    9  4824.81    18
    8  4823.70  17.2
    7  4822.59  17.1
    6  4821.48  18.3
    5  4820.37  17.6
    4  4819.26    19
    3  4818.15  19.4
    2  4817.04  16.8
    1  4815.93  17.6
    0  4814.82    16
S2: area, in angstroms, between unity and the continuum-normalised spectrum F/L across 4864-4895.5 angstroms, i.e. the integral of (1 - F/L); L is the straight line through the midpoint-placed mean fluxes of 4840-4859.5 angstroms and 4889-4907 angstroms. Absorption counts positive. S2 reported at 1.5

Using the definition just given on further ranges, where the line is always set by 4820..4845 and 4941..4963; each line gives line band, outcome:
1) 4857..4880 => -0.3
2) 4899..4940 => 0.8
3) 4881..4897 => 0.0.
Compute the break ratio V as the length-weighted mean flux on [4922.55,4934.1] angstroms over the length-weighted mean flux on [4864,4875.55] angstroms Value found 1.14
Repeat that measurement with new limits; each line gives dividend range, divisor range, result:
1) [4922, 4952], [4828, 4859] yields 1.06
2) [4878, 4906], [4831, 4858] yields 1.07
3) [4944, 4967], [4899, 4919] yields 1.02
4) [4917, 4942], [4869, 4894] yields 1.03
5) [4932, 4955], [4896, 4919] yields 1.01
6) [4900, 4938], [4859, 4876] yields 0.96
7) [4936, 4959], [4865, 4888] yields 1.09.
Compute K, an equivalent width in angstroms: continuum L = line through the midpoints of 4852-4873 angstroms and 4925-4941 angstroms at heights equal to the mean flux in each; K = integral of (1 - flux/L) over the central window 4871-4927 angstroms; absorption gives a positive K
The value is 1.6 angstroms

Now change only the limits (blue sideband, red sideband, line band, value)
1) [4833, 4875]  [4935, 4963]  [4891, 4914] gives -0.60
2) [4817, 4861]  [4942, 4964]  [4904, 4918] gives 0.15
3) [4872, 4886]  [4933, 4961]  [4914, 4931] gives 0.52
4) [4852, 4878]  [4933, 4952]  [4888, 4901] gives -0.15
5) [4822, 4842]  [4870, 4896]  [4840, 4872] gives -0.50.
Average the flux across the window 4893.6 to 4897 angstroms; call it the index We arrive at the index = 18.7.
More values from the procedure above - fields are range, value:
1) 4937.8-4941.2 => 16.6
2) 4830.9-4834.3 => 17.2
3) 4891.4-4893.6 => 17.6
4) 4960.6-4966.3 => 17.8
